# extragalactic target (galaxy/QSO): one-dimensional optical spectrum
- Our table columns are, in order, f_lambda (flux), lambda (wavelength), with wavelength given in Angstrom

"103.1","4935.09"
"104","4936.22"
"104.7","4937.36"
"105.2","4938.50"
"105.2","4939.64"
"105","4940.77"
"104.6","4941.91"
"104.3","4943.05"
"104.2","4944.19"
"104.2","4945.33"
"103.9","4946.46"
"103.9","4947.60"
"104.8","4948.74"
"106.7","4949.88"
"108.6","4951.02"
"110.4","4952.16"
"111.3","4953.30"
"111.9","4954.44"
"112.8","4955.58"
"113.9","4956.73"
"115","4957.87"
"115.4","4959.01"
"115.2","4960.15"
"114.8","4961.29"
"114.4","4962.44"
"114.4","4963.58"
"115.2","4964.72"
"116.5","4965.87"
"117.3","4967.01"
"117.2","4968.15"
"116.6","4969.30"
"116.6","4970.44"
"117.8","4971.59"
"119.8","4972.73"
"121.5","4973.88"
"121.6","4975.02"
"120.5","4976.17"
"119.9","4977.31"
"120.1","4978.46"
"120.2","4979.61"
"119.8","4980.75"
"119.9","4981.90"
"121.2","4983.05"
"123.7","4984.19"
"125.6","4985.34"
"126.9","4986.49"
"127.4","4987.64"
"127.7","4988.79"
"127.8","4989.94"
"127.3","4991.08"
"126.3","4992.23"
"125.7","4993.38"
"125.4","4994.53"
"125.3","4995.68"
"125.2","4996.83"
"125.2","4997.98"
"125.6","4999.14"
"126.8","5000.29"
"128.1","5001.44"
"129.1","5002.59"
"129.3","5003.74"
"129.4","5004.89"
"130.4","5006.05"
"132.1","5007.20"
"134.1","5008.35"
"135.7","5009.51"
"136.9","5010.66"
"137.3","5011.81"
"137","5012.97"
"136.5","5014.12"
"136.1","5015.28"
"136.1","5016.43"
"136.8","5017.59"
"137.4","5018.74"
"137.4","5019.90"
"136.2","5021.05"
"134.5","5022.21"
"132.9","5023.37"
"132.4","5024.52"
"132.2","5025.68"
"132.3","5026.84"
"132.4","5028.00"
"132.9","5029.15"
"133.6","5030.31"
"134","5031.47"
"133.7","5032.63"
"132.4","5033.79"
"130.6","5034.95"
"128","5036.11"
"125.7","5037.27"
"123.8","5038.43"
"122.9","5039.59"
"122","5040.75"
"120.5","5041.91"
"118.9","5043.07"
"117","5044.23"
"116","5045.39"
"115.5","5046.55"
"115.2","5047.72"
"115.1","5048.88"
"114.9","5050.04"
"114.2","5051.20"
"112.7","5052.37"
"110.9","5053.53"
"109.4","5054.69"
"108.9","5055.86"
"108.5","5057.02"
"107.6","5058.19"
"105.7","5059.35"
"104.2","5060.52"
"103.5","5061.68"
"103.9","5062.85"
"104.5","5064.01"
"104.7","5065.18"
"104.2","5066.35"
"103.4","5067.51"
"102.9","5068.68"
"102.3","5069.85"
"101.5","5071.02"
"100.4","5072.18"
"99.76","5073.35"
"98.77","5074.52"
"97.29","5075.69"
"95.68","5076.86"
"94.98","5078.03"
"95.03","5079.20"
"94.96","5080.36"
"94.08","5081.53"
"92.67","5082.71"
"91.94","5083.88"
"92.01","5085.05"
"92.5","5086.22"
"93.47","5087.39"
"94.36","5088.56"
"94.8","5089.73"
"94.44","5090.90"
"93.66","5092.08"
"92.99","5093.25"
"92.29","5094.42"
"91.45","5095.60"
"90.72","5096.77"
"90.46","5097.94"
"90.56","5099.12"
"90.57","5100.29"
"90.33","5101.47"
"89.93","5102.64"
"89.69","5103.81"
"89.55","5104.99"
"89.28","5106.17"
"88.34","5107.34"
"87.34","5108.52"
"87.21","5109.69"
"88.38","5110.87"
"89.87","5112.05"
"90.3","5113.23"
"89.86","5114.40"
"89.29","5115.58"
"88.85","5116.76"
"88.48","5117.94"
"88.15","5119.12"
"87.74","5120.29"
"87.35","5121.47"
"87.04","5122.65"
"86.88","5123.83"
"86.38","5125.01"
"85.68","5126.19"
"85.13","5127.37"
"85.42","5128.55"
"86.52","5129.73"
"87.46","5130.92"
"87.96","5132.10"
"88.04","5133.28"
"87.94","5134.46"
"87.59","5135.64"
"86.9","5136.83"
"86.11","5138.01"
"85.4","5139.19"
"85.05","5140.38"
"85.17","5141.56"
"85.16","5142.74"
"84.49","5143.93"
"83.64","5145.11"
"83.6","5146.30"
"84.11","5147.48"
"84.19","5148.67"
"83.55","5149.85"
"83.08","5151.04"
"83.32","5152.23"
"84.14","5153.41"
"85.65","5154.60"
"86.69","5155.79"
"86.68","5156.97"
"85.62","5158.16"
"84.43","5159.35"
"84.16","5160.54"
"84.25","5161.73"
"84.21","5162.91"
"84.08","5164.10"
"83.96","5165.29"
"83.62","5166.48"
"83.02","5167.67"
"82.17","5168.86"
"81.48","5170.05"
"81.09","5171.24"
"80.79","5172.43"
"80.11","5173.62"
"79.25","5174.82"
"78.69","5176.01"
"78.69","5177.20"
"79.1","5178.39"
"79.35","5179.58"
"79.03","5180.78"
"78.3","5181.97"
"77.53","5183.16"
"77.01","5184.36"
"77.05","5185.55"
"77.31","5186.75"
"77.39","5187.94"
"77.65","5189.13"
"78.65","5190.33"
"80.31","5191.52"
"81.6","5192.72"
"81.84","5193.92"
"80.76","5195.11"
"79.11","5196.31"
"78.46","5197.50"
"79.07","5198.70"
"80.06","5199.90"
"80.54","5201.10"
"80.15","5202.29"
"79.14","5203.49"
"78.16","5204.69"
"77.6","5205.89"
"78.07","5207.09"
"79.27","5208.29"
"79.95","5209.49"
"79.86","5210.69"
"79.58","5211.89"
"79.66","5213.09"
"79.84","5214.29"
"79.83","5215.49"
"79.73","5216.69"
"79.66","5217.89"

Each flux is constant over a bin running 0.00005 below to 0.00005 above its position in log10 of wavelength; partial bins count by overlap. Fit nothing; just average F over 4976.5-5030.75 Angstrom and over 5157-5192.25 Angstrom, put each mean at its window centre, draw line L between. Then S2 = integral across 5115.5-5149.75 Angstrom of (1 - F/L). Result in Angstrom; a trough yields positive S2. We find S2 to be 2.4 Angstrom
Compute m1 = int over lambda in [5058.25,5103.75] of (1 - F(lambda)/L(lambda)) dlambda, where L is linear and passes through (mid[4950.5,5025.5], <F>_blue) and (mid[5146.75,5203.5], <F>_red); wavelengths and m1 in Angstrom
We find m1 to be 2.8 Angstrom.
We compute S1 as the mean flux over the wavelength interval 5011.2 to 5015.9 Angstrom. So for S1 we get 137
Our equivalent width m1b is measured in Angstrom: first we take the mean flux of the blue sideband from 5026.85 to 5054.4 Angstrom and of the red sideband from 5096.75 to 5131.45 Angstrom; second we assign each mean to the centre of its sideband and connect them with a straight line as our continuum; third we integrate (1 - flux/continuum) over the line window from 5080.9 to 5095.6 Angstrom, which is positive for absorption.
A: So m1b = 1.1 Angstrom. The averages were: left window 123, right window 88.4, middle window 93.1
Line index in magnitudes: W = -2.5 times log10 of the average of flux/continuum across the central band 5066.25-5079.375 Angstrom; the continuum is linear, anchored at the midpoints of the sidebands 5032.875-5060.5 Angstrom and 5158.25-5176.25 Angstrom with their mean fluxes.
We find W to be 0.104 mag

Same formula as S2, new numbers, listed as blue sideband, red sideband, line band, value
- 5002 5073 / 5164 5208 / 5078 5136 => 6.9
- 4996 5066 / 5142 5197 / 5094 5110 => 2.0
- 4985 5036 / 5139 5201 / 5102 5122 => 2.2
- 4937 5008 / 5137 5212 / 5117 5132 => 0.6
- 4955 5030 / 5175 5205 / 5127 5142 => 0.9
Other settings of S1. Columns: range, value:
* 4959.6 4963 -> 115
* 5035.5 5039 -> 126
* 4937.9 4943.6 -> 105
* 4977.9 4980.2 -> 120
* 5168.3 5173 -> 81.4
